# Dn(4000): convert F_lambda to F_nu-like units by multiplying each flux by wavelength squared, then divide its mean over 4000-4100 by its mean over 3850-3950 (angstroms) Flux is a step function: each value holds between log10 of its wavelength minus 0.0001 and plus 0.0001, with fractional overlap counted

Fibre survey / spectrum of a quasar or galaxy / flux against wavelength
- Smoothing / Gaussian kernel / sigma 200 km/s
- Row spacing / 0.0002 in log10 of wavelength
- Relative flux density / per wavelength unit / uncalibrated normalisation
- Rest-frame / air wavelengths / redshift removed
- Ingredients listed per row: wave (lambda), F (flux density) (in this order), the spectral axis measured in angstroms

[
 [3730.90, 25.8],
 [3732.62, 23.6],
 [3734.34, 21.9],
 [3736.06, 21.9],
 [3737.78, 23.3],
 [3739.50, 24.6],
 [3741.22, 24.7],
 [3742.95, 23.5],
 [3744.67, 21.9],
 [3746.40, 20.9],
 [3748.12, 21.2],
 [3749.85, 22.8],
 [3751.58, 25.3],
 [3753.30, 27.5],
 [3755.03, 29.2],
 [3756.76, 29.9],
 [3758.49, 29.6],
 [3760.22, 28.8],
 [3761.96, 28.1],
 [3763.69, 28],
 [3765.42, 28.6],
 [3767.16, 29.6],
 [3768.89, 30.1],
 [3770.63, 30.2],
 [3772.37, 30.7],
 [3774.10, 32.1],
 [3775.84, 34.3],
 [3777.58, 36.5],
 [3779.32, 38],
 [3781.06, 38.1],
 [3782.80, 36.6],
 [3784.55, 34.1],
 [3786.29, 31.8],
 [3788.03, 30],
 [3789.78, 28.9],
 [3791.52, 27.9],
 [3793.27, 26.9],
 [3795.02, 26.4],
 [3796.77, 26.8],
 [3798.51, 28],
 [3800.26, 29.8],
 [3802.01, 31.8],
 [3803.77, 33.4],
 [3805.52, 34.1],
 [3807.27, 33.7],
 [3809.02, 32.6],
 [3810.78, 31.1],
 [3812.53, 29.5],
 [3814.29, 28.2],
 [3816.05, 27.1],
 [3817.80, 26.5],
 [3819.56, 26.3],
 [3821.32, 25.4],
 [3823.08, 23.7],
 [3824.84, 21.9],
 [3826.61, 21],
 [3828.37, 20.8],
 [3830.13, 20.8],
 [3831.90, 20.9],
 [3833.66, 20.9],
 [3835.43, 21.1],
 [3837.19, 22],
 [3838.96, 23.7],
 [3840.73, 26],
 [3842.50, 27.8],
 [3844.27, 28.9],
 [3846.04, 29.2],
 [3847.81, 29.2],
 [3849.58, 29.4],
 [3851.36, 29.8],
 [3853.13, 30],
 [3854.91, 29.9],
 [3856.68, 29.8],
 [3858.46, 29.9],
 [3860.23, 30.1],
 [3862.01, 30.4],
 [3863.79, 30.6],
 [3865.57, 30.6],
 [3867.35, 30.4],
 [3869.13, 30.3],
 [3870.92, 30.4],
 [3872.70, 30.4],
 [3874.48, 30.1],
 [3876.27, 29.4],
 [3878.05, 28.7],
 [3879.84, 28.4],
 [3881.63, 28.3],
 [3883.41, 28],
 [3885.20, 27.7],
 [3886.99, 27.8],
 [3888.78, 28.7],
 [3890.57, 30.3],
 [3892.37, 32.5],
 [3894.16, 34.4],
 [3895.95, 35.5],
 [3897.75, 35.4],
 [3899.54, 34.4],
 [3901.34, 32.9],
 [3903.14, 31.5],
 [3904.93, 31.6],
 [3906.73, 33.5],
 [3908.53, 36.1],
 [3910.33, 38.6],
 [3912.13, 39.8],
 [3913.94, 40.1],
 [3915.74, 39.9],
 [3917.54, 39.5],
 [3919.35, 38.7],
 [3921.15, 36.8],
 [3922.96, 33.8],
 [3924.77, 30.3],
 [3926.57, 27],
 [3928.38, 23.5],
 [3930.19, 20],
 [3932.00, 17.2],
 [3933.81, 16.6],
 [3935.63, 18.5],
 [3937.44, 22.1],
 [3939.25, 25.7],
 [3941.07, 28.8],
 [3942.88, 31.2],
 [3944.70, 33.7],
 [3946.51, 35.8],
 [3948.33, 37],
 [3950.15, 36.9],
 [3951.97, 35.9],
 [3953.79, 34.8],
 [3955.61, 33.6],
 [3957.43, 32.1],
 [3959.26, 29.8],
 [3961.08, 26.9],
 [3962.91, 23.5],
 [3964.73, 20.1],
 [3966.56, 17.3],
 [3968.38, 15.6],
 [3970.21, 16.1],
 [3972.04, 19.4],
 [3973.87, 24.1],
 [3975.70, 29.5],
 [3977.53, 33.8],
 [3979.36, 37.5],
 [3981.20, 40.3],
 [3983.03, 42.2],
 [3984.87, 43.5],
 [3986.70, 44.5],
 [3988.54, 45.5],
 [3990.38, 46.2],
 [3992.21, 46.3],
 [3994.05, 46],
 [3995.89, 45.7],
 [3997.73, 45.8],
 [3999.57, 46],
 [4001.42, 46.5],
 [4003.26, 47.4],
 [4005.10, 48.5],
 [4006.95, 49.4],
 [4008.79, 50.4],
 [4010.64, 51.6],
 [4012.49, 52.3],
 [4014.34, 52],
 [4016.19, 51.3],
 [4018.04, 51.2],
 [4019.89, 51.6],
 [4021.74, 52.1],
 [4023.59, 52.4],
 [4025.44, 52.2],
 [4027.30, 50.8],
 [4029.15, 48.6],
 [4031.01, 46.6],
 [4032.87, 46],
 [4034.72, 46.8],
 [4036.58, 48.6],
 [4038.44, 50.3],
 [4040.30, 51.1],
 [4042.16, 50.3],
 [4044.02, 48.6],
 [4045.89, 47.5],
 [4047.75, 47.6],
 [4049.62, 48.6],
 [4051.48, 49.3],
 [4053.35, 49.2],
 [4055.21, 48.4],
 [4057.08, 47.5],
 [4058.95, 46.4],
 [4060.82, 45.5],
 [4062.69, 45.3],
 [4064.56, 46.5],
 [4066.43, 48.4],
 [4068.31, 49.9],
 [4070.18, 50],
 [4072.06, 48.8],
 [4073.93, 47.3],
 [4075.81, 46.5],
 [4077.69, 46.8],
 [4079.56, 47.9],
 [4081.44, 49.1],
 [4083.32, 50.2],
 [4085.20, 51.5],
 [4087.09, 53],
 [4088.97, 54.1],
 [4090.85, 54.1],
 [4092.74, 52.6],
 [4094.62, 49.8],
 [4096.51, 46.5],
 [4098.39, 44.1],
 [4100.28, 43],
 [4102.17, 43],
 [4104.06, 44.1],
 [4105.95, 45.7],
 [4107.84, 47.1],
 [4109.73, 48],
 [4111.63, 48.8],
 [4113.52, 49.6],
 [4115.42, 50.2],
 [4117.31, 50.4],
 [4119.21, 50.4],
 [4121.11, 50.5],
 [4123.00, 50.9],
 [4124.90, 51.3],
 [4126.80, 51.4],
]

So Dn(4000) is 1.7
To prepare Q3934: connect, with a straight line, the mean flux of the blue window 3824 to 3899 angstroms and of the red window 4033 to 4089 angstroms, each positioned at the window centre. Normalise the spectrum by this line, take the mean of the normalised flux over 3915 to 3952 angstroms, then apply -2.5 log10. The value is 0.19 mag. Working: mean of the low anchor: 28.2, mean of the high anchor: 48.6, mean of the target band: 29.8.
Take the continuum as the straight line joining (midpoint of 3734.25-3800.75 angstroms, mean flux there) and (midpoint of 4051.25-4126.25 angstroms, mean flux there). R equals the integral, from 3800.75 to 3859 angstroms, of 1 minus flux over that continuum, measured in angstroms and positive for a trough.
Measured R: 9.3 angstroms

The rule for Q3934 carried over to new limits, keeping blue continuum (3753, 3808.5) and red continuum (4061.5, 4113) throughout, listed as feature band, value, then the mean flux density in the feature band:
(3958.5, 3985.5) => 0.44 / 27.8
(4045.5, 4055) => -0.05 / 48.5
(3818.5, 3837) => 0.44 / 22.3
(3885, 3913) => 0.13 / 33.3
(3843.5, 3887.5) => 0.21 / 29.5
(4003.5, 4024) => -0.16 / 51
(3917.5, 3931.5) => 0.28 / 30.3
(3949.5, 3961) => 0.22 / 33.3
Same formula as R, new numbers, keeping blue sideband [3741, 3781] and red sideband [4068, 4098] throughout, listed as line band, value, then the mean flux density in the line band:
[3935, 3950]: 4.0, 29.7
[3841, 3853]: 1.9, 29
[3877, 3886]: 2.0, 28.3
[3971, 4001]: 2.6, 39.8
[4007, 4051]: -3.5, 49.9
